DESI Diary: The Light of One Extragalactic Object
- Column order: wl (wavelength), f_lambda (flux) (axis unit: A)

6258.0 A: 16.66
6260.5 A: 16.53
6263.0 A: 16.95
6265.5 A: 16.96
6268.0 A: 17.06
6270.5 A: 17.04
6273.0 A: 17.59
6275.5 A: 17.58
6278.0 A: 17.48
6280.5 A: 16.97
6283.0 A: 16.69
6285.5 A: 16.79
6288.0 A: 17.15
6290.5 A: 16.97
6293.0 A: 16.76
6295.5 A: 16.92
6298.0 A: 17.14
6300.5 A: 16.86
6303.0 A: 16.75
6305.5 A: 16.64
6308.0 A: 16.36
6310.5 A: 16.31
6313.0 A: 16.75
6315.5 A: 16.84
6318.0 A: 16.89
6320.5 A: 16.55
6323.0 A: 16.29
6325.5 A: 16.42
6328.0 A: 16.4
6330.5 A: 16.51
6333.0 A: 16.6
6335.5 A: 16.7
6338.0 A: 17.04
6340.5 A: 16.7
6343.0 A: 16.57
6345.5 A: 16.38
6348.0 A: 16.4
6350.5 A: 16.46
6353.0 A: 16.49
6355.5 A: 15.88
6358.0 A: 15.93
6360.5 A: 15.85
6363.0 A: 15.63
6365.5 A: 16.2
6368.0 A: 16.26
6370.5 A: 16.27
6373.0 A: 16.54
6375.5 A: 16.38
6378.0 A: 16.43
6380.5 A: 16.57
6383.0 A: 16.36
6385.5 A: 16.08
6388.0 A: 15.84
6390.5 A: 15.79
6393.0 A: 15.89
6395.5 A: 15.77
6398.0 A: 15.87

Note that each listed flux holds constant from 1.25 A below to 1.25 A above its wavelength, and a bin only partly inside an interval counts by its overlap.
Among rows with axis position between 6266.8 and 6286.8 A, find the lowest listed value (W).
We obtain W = 16.69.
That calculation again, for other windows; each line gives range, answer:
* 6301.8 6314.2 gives 16.31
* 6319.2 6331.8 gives 16.29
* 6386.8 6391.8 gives 15.79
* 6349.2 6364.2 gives 15.63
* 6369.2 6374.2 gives 16.27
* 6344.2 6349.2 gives 16.38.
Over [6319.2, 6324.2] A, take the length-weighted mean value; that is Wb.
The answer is 16.4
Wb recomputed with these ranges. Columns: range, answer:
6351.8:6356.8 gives 16.2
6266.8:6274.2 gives 17.2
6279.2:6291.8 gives 16.9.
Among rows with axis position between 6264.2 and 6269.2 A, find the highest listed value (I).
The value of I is 17.06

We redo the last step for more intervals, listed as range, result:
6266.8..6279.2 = 17.59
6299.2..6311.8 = 16.86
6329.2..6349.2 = 17.04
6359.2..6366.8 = 16.2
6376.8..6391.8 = 16.57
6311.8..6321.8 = 16.89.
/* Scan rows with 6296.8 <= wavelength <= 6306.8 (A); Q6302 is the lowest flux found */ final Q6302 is 16.64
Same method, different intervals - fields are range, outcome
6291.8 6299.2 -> 16.76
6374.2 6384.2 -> 16.36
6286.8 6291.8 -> 16.97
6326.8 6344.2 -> 16.4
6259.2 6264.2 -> 16.53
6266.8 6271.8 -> 17.04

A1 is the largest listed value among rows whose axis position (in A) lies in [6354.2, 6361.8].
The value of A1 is 15.93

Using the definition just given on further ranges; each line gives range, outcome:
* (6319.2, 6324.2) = 16.55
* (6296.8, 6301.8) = 17.14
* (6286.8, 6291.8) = 17.15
